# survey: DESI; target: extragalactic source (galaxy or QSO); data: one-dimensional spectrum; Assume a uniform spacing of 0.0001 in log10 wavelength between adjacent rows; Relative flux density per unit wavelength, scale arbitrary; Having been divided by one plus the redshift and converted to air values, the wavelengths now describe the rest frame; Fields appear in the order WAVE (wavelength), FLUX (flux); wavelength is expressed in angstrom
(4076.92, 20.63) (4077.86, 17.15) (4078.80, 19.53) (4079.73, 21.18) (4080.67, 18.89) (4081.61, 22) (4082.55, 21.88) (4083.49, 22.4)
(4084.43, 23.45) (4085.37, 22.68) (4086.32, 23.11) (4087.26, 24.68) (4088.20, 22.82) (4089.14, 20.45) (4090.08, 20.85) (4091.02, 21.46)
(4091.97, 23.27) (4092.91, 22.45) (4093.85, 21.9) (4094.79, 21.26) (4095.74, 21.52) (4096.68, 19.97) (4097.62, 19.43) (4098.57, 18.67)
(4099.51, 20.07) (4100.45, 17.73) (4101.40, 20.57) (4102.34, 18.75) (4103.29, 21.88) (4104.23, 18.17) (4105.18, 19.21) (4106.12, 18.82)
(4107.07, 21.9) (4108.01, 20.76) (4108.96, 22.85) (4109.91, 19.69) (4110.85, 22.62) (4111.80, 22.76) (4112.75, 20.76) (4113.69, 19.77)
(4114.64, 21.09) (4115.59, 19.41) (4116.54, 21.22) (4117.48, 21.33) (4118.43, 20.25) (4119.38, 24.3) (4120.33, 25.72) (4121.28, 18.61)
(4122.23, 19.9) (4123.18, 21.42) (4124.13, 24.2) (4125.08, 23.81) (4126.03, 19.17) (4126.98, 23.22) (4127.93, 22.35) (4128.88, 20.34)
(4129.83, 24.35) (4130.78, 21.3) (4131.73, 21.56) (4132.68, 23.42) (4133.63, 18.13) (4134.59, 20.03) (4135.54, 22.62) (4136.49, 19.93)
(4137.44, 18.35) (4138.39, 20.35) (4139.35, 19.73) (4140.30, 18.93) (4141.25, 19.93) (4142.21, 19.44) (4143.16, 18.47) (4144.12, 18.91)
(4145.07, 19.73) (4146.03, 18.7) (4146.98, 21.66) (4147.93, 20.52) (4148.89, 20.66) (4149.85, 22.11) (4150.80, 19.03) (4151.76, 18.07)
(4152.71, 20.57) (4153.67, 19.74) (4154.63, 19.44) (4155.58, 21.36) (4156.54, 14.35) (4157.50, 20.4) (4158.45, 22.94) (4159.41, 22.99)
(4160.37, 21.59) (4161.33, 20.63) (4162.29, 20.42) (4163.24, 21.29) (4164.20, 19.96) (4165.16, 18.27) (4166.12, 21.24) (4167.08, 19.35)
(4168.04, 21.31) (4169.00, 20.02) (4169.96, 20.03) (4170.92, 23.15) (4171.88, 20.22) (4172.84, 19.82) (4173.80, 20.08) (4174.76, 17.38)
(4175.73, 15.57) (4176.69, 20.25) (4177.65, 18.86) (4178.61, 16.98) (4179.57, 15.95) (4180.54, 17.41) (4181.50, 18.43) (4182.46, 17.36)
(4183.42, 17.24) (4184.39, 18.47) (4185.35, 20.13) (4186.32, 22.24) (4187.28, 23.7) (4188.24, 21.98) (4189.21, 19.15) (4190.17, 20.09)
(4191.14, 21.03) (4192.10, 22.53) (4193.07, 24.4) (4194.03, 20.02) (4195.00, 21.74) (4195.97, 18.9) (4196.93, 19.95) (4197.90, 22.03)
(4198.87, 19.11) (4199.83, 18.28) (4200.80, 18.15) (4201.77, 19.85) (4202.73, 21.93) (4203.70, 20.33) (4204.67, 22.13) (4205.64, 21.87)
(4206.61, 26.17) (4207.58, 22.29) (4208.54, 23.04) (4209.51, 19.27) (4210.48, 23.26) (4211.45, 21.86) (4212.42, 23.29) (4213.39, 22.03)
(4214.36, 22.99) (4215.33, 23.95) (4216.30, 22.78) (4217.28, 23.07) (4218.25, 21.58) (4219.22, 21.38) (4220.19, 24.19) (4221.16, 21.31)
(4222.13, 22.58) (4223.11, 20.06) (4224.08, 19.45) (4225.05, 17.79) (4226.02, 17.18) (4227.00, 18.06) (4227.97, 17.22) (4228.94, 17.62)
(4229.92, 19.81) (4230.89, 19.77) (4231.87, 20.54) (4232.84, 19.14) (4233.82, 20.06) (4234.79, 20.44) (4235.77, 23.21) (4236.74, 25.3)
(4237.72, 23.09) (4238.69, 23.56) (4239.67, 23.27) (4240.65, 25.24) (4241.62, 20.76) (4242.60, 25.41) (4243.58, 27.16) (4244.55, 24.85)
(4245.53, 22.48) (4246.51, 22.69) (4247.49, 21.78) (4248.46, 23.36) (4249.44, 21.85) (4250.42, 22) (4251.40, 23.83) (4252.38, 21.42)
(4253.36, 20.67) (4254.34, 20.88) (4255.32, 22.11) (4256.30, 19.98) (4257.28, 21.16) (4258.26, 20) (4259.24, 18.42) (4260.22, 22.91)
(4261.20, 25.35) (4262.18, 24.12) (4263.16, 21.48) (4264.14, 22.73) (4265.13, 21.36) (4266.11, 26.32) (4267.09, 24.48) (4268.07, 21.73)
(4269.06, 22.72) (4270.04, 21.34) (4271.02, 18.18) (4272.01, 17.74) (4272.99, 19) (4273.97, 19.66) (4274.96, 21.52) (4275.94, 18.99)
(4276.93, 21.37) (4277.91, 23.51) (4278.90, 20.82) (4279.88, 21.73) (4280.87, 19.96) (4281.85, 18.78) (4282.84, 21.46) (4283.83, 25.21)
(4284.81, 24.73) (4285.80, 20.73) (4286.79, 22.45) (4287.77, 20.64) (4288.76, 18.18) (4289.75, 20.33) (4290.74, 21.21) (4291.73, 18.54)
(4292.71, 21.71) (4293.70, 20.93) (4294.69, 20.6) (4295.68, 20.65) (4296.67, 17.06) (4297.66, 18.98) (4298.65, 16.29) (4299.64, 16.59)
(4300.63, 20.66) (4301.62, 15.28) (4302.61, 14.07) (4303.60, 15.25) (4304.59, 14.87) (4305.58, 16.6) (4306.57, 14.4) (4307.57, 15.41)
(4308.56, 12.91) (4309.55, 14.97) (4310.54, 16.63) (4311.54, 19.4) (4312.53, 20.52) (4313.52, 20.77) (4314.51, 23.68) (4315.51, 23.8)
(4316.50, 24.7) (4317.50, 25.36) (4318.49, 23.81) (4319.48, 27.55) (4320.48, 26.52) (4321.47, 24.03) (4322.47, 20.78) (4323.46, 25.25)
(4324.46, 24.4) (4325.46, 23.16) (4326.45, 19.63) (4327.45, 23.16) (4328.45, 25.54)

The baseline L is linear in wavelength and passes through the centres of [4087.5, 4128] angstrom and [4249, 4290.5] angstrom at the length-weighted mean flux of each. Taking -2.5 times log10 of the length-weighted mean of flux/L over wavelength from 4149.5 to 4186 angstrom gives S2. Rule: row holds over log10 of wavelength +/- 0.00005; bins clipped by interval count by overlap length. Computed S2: 0.09 mag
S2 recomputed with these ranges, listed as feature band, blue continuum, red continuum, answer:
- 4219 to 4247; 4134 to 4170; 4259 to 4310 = -0.08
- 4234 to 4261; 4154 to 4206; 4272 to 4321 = -0.13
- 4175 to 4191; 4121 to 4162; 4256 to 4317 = 0.08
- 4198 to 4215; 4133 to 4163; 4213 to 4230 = -0.05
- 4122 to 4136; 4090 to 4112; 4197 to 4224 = -0.04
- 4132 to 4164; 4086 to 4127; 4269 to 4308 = 0.03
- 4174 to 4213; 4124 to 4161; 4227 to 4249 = 0.05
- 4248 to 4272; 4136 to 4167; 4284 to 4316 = -0.15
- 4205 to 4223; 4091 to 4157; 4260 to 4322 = -0.10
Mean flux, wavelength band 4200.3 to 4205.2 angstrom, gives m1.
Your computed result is 20.5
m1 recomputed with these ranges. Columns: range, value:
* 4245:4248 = 22.4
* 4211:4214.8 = 22.5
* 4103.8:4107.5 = 19.5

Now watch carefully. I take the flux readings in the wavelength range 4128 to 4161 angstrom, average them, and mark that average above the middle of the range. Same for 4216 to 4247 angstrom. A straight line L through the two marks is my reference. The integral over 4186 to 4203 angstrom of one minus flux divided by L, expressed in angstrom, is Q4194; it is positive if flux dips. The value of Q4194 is 0.2 angstrom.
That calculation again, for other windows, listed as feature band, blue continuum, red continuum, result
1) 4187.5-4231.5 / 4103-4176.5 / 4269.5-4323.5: -1.5 angstrom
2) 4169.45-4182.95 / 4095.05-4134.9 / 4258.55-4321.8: 1.4 angstrom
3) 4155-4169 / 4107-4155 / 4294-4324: 0.1 angstrom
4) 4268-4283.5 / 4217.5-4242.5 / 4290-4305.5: -1.2 angstrom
